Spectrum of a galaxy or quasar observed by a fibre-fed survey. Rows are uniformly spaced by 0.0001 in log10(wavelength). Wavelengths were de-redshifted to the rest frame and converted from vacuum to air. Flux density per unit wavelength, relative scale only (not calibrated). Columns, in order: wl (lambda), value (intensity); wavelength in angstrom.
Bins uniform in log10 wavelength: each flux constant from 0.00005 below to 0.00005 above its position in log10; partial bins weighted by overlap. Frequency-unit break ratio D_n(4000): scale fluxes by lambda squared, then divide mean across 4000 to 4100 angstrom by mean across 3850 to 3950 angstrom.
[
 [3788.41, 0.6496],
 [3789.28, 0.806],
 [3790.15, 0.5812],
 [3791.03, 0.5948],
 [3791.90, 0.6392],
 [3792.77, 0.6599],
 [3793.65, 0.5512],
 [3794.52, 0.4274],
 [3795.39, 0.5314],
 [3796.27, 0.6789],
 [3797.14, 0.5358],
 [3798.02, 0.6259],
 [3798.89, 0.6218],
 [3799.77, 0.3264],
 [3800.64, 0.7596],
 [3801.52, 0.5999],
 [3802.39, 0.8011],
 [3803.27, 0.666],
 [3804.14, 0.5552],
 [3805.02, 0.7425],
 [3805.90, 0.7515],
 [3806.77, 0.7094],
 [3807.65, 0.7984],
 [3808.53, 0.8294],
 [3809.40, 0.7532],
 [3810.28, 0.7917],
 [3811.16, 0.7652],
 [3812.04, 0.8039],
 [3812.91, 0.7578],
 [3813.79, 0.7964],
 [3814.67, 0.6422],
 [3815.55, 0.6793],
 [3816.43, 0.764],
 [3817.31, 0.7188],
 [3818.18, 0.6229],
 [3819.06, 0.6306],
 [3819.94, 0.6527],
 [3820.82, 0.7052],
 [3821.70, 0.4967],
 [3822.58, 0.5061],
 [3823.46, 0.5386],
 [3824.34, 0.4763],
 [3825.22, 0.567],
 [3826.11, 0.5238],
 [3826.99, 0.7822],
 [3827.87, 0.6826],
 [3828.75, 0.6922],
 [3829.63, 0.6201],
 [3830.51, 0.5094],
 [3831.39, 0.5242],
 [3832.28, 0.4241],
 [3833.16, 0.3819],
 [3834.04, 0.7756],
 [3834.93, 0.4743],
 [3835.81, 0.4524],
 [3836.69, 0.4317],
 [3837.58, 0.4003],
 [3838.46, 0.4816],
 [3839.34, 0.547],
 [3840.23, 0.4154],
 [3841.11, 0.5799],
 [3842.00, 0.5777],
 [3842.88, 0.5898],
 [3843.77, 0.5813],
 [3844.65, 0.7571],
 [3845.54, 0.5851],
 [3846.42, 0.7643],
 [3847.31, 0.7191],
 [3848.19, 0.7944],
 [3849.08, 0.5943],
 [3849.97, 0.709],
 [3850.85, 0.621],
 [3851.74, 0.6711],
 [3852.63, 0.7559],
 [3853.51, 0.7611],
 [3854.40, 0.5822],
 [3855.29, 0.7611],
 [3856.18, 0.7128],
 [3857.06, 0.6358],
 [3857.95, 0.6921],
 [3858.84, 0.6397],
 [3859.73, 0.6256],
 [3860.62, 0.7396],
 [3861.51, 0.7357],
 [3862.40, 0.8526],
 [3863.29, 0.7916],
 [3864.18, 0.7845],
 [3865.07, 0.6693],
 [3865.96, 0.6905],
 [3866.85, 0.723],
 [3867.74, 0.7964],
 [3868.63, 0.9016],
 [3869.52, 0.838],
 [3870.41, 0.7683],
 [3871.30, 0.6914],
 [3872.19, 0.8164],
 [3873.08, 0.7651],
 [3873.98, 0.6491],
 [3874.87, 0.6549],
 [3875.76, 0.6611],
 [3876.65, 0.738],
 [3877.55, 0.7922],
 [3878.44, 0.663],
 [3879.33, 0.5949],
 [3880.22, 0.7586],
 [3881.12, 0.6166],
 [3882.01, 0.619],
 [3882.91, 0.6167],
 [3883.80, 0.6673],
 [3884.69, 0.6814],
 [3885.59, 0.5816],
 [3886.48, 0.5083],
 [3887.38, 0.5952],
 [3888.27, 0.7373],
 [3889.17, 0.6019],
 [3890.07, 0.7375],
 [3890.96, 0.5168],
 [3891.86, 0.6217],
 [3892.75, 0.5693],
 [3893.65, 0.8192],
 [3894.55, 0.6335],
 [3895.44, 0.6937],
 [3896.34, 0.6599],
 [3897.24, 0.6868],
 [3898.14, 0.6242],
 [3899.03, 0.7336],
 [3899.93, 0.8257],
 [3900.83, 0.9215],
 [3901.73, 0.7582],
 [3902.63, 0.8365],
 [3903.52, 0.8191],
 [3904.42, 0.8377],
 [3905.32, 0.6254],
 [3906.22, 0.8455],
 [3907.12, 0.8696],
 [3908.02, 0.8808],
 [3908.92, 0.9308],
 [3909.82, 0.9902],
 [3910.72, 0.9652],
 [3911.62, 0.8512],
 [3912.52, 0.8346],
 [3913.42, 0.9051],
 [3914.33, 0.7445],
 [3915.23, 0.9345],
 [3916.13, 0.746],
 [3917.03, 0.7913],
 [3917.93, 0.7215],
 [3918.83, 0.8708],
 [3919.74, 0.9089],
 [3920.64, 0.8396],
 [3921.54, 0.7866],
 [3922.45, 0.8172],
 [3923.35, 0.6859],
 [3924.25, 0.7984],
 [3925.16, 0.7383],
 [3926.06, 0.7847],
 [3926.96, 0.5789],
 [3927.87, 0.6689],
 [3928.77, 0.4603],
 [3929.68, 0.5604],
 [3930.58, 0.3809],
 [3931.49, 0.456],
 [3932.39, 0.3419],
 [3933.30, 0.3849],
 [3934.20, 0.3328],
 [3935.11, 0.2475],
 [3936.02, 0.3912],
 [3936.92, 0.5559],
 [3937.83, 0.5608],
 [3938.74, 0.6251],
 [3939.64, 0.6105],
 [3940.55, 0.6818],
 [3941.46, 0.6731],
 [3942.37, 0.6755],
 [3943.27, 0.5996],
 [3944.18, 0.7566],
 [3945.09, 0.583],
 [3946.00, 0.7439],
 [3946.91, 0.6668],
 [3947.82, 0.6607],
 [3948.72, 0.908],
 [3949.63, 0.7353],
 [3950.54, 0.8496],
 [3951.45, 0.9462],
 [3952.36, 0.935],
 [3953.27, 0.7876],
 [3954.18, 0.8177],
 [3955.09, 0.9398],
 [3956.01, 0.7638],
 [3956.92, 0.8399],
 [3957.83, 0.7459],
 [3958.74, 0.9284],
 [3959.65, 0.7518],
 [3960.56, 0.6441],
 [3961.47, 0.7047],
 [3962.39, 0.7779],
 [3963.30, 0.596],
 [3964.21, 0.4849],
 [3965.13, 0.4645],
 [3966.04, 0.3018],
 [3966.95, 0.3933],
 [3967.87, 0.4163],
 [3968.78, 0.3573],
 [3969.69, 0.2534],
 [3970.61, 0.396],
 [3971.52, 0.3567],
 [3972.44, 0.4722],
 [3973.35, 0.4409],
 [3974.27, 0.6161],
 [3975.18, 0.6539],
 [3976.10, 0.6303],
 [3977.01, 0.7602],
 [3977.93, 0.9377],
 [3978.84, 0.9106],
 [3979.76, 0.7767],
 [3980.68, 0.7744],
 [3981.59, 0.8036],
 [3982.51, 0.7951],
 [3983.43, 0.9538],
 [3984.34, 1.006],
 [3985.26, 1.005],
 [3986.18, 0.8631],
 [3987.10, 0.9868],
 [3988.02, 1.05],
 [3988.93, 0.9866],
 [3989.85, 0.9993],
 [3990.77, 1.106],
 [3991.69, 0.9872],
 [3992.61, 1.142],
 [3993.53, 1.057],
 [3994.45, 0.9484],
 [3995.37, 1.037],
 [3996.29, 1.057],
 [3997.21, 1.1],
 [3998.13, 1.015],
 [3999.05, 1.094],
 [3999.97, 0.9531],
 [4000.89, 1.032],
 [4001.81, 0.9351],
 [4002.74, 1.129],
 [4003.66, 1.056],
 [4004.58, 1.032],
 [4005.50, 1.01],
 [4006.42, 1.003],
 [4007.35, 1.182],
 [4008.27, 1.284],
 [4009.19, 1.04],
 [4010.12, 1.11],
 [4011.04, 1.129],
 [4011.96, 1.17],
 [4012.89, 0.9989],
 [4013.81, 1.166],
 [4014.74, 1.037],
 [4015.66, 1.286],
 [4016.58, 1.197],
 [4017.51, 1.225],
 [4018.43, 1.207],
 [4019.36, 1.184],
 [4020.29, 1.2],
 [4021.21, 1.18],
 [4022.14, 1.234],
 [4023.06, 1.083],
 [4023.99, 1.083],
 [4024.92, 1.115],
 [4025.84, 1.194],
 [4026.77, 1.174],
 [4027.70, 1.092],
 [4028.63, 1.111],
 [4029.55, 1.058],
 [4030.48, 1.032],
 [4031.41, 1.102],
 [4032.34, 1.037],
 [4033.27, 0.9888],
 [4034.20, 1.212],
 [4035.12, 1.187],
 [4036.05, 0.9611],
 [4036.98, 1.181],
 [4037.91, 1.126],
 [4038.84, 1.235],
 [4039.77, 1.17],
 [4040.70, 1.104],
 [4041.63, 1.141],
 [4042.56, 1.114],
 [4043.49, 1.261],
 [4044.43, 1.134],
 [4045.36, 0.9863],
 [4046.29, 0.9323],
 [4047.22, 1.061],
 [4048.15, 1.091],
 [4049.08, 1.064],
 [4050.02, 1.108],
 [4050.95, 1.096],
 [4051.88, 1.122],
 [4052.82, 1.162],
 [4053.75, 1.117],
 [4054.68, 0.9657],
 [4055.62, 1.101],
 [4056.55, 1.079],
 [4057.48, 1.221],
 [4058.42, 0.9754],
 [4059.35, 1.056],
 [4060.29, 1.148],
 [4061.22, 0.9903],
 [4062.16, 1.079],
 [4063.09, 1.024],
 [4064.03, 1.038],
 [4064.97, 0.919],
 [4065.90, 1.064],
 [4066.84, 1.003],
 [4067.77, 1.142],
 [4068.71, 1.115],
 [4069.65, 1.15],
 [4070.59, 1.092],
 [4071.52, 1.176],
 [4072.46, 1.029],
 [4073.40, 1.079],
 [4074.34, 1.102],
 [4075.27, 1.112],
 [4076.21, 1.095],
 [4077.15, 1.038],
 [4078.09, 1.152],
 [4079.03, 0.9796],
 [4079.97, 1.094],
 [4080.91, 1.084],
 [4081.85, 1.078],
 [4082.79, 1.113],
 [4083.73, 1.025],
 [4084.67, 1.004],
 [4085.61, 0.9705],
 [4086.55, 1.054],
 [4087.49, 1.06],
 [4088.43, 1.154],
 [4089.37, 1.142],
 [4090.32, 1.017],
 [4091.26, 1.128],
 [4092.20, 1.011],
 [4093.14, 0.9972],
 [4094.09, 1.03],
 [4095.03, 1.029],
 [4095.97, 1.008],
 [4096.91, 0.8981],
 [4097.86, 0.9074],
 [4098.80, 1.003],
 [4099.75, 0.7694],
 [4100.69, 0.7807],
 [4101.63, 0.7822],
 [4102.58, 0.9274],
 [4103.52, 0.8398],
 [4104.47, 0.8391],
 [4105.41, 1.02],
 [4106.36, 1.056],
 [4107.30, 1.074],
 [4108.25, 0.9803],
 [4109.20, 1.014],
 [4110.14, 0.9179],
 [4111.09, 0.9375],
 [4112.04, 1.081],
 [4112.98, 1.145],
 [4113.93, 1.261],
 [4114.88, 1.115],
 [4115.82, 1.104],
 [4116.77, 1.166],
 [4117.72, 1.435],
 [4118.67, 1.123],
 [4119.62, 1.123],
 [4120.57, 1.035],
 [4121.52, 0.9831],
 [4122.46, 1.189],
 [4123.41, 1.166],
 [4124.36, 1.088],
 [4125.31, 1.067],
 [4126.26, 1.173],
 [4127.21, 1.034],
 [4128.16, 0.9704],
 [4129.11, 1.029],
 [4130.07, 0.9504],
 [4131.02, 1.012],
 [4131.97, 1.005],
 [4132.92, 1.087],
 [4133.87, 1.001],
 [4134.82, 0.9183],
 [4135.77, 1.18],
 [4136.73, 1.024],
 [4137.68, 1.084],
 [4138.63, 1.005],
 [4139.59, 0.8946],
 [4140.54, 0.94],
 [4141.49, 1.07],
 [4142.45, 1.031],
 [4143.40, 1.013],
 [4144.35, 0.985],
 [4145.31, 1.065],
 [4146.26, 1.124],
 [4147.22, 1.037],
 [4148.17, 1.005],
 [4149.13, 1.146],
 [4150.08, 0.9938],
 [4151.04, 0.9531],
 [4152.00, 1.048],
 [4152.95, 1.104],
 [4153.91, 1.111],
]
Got 1.7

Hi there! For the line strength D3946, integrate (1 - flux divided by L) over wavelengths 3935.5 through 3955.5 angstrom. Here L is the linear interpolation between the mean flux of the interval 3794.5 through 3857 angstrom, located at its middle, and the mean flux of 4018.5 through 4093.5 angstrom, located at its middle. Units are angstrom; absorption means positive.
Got 3.7 angstrom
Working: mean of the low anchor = 0.633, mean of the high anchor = 1.09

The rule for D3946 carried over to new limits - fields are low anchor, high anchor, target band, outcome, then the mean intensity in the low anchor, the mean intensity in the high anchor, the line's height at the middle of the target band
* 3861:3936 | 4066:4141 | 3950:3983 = 6.1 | 0.71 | 1.04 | 0.821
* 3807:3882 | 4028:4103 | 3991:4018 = -3.7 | 0.664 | 1.06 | 0.952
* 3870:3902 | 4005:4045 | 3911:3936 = 4.0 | 0.682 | 1.13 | 0.804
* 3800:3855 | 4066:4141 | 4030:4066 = -4.7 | 0.638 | 1.04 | 0.962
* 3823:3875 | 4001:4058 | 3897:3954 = 8.3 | 0.649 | 1.11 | 0.846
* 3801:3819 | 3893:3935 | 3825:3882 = 5.5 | 0.726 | 0.731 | 0.728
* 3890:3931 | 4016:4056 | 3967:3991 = 5.7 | 0.757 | 1.12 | 0.955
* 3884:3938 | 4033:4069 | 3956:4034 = 1.6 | 0.697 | 1.09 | 0.932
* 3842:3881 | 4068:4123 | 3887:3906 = 1.3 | 0.71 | 1.05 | 0.76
